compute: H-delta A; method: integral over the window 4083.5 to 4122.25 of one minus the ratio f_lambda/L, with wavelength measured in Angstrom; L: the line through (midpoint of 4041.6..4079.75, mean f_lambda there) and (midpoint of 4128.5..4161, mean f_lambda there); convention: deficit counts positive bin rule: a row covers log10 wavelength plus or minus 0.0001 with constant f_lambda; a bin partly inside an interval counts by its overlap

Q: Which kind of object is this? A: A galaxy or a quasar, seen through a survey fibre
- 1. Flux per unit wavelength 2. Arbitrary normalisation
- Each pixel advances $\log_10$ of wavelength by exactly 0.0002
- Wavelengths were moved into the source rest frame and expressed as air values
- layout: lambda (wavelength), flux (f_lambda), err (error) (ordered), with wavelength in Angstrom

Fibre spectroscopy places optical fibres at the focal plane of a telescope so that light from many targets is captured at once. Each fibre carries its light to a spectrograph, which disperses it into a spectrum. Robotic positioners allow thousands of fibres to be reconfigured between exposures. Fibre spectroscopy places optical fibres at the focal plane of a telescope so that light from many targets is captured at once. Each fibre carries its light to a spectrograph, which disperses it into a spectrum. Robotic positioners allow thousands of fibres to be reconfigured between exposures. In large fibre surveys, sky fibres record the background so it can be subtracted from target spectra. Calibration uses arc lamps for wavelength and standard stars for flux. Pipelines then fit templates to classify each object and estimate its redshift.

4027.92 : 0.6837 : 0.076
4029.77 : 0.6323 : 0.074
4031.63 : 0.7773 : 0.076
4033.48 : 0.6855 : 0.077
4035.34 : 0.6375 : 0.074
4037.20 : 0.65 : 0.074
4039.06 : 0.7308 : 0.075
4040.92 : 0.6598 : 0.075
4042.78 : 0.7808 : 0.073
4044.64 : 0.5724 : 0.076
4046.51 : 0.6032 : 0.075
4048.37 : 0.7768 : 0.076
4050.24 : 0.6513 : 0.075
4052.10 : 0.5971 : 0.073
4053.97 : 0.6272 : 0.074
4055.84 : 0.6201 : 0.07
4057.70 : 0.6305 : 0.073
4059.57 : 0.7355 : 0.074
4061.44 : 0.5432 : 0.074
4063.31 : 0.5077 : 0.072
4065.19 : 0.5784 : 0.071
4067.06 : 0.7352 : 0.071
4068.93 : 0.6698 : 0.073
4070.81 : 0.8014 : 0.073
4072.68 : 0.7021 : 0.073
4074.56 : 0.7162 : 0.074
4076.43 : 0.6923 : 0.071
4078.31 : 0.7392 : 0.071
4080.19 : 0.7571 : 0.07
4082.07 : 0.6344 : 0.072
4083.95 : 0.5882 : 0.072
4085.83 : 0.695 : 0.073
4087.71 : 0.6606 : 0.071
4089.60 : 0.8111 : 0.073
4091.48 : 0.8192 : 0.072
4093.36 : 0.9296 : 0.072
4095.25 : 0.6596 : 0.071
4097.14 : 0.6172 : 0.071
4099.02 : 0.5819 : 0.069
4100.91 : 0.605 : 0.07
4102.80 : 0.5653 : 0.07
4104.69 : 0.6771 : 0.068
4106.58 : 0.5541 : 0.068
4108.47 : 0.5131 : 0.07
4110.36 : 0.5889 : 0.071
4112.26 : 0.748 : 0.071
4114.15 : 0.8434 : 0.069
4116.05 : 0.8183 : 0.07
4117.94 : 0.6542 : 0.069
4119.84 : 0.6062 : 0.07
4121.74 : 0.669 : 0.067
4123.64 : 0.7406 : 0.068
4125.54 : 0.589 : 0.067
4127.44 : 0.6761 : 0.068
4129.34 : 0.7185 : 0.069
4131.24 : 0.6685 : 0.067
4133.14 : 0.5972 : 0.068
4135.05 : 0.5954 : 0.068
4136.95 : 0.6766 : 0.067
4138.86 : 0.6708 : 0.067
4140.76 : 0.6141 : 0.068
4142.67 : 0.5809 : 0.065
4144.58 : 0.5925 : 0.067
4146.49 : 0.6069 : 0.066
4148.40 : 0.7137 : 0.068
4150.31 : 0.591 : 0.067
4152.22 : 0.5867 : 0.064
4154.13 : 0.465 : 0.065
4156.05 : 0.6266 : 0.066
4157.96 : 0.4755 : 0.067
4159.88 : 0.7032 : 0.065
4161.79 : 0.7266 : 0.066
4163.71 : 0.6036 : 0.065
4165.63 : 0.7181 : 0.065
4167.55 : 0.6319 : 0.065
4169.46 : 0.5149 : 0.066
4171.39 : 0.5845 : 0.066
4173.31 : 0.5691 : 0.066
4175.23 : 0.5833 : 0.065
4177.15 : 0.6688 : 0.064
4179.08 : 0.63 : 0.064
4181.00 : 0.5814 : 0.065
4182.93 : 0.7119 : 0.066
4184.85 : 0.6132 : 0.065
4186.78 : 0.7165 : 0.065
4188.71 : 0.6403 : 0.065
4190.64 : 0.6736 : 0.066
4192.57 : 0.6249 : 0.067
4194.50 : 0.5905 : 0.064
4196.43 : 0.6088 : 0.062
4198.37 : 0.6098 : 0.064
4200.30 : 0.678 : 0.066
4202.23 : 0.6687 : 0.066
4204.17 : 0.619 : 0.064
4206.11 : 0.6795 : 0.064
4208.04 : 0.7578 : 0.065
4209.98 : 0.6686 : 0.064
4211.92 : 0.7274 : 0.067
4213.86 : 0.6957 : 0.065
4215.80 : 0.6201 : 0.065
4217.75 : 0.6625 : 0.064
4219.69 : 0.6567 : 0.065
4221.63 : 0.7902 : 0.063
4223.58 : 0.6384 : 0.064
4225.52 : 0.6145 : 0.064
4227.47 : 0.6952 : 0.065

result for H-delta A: -2.2 Angstrom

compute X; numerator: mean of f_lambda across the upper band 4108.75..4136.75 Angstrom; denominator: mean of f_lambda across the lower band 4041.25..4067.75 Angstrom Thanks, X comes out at 1.06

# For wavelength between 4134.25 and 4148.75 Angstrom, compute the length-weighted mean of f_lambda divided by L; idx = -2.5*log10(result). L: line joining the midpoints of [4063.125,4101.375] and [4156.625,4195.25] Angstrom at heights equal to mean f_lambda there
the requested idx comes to 0.04 mag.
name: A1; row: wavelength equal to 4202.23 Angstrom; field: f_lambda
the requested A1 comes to 0.6687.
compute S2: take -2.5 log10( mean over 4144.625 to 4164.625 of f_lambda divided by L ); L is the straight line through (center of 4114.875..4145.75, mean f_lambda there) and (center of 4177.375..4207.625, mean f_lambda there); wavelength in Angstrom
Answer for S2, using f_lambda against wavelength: 0.07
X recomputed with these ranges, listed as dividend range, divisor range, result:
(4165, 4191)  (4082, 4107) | 0.93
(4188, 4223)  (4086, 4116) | 0.97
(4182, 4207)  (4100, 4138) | 0.99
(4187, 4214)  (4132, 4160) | 1.09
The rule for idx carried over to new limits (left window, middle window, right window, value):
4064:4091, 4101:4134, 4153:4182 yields -0.004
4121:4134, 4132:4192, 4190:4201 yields 0.043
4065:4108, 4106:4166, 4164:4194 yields 0.025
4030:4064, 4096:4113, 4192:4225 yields 0.093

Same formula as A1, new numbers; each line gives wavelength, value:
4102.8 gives 0.5653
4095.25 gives 0.6596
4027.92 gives 0.6837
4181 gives 0.5814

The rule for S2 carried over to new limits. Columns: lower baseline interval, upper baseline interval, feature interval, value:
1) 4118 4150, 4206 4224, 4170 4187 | 0.08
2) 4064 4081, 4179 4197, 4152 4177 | 0.09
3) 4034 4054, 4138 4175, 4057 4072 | 0.00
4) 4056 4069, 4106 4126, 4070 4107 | -0.07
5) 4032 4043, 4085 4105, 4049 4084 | 0.05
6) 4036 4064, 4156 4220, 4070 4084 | -0.10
